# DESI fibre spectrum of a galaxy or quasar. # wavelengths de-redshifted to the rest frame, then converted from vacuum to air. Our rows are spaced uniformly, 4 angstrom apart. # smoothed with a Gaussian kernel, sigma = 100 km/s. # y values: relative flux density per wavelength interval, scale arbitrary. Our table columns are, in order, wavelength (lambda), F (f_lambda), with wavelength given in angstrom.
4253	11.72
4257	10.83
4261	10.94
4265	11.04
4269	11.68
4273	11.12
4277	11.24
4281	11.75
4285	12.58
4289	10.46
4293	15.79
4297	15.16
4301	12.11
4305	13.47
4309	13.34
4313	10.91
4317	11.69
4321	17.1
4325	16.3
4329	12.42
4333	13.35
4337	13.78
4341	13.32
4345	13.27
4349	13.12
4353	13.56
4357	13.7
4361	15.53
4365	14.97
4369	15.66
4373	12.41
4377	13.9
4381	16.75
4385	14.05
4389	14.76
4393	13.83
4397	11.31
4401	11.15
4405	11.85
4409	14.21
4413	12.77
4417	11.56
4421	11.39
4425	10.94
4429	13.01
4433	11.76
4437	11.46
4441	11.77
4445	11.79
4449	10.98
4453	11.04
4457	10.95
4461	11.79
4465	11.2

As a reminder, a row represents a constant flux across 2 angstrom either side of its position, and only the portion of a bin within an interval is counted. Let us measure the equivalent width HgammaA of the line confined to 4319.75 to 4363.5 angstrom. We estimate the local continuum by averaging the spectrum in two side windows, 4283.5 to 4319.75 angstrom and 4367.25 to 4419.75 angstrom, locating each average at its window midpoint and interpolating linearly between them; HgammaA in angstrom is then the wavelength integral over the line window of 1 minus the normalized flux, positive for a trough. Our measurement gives -3.3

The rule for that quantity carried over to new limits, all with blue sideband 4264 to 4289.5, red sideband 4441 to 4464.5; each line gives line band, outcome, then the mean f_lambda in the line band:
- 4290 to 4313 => -4.2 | 13.6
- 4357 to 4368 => -3.5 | 15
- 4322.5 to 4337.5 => -3.5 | 14.1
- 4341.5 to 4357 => -2.6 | 13.4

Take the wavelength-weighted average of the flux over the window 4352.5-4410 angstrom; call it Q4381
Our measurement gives 13.8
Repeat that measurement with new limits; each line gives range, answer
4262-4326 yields 12.8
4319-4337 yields 14.7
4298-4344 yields 13.5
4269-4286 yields 11.6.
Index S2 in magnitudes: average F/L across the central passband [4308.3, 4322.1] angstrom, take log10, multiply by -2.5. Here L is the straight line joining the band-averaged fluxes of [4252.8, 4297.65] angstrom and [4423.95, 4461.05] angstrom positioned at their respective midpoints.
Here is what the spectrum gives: -0.10 mag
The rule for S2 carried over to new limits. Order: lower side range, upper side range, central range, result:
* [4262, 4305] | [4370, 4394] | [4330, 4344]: 0.00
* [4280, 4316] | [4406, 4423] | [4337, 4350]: -0.05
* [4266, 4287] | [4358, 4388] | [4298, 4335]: -0.04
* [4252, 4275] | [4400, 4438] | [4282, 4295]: -0.14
